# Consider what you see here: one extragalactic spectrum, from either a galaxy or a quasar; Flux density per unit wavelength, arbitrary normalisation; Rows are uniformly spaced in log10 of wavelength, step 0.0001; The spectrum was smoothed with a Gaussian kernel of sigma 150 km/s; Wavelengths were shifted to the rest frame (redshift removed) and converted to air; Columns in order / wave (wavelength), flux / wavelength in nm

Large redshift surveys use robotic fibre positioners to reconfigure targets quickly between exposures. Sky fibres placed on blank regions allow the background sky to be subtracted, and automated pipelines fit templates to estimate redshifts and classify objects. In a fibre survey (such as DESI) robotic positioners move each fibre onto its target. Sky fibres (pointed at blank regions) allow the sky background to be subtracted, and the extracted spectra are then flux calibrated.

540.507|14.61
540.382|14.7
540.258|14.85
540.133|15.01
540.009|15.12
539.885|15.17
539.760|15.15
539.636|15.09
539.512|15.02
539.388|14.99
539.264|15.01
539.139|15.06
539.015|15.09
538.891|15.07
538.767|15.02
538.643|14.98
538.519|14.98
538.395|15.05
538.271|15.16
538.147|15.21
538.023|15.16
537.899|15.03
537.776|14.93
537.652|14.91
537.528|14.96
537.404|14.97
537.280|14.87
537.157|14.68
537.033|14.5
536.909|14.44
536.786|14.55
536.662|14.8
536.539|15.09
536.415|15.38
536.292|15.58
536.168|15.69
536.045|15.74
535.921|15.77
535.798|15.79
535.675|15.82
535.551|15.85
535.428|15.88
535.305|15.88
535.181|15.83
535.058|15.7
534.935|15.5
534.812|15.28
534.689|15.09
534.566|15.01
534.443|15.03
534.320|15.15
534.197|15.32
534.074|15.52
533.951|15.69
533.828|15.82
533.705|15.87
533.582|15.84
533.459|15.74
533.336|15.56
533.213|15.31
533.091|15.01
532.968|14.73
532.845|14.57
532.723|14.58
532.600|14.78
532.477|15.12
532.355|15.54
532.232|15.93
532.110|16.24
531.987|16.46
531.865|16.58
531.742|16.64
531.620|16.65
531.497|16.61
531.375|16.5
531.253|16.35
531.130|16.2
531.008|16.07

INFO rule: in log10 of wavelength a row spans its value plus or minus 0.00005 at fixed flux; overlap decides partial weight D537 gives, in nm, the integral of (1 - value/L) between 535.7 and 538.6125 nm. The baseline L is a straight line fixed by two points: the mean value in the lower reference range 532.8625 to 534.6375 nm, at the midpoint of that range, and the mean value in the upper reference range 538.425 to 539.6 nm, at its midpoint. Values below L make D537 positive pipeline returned 0.01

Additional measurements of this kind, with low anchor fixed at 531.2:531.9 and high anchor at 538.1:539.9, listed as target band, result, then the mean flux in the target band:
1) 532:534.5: 0.13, 15.4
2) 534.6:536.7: 0.02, 15.6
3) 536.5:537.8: 0.05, 14.8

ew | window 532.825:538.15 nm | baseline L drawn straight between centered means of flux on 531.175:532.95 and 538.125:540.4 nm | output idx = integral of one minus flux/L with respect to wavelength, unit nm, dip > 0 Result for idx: 0.059 nm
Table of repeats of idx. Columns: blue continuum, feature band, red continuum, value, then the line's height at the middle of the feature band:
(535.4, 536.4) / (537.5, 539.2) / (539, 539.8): 0.02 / 15.3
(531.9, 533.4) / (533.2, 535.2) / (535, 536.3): 0.01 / 15.6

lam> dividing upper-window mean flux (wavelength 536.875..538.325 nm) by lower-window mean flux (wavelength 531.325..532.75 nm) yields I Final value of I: 0.9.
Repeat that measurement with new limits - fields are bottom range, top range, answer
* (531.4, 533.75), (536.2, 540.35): 0.96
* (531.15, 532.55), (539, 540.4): 0.93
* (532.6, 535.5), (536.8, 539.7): 0.97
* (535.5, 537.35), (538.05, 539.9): 0.99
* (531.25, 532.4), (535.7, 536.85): 0.94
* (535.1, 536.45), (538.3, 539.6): 0.95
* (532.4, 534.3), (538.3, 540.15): 0.98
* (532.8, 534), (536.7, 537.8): 0.96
